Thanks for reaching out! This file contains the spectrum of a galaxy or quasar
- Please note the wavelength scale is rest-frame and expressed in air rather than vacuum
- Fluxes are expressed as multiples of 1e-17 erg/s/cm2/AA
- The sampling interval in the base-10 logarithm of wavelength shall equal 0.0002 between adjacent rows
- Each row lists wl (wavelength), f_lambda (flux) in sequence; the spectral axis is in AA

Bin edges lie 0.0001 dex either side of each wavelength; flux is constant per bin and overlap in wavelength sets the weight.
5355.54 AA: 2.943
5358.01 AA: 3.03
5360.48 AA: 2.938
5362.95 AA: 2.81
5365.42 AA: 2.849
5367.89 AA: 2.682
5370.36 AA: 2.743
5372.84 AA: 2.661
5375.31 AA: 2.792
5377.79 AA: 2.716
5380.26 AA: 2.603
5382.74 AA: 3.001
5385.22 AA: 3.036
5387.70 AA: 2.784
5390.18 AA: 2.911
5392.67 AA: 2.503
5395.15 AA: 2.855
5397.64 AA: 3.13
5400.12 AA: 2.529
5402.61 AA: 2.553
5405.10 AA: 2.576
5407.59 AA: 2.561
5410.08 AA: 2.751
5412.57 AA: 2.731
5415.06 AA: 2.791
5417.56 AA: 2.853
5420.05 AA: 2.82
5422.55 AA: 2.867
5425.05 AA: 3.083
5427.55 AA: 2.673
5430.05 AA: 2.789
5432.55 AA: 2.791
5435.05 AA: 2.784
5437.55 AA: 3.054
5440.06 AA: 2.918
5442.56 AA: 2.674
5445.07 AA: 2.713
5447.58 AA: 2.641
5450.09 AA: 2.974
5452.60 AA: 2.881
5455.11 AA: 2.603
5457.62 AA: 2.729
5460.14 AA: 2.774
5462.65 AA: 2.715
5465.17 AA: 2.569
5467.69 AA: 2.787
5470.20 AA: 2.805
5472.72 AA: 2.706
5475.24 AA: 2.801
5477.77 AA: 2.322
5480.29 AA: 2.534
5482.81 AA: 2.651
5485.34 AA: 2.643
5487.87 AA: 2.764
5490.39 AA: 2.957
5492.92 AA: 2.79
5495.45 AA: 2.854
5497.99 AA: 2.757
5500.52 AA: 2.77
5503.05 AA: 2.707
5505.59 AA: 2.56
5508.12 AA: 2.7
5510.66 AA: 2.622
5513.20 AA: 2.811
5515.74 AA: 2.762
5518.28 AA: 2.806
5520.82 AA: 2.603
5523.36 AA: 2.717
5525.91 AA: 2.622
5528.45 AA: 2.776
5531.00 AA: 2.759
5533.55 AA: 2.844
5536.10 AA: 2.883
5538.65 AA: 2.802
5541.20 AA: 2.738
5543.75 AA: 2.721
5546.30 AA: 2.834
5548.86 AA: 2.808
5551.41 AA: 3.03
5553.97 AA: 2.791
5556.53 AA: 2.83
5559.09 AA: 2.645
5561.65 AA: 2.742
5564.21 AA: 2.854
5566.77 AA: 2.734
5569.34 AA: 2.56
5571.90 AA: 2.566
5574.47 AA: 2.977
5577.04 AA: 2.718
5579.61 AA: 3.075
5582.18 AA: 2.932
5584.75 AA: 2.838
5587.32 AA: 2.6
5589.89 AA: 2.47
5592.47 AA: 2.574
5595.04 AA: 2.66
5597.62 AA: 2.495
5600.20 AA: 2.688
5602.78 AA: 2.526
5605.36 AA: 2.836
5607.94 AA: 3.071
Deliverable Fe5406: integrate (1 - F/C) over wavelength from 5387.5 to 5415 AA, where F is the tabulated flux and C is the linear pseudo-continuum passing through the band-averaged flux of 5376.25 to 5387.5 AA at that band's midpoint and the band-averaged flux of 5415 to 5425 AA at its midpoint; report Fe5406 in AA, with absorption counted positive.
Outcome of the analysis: 1.3 AA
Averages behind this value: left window 2.83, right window 2.87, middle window 2.72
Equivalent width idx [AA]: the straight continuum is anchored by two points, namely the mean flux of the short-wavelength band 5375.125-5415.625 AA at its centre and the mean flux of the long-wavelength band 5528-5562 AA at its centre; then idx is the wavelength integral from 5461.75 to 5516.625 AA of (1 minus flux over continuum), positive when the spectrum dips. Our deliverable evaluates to 1.5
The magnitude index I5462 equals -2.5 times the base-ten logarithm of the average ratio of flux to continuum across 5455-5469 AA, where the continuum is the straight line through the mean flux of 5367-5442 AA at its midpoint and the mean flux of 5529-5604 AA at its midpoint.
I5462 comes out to 0.03 mag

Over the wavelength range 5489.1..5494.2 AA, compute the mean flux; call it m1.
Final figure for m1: 2.88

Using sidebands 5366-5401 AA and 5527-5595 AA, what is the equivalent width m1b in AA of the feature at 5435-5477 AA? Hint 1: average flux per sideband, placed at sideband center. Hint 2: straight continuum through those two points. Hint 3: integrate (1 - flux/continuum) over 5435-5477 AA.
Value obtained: 0.2 AA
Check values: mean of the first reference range 2.79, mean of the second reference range 2.77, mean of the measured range 2.77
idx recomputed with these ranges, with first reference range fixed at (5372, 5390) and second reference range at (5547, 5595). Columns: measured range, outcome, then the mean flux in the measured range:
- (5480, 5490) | 0.35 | 2.69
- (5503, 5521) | 0.49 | 2.7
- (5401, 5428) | 0.49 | 2.75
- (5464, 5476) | 0.24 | 2.73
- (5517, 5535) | 0.25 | 2.73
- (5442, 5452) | 0.10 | 2.76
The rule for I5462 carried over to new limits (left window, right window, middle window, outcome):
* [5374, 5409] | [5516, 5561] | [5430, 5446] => -0.02 mag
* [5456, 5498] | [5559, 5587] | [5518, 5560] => -0.01 mag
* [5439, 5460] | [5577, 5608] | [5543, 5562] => -0.03 mag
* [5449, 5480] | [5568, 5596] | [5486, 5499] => -0.04 mag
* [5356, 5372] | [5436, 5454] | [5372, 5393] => 0.02 mag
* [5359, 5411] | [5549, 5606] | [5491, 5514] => 0.00 mag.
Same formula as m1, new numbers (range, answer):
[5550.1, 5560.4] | 2.82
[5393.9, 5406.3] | 2.73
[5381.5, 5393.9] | 2.85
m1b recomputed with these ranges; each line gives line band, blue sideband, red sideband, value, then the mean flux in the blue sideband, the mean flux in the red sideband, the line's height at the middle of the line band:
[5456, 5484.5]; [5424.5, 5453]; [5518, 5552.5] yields 1.41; 2.82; 2.78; 2.81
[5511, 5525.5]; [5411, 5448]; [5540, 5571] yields 0.31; 2.82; 2.77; 2.78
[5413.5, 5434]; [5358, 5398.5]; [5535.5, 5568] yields -0.14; 2.82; 2.8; 2.81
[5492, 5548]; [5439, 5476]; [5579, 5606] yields -0.53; 2.75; 2.69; 2.72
